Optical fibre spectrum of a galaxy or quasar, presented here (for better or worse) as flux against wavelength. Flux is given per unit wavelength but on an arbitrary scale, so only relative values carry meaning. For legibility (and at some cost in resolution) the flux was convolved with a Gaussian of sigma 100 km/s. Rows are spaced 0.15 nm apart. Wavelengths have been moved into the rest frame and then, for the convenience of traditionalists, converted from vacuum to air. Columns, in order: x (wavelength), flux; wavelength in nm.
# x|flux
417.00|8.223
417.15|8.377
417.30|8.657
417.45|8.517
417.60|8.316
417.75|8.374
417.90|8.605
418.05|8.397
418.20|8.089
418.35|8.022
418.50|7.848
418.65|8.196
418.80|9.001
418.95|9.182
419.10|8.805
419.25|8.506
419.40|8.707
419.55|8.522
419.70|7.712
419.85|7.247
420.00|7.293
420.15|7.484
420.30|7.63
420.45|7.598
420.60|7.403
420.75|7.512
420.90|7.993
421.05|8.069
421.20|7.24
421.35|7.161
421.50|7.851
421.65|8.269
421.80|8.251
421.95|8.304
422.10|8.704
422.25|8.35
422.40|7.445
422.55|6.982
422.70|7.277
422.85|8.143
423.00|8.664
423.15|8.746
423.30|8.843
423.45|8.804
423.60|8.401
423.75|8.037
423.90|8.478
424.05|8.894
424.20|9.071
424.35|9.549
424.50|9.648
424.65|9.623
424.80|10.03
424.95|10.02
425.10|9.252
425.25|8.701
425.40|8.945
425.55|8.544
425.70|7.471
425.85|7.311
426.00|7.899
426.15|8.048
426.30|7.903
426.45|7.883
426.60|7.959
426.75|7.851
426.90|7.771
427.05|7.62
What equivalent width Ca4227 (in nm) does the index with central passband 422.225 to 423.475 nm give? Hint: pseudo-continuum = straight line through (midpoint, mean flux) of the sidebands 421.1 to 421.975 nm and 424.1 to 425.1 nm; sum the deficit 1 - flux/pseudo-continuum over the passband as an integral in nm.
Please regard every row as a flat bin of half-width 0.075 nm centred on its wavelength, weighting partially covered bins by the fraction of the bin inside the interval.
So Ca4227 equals 0.07 nm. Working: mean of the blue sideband 7.83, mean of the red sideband 9.61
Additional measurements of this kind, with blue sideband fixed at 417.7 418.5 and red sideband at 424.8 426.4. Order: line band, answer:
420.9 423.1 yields 0.12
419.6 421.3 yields 0.15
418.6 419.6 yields -0.05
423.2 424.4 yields -0.05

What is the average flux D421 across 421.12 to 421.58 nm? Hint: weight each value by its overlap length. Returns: 7.43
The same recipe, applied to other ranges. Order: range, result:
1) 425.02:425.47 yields 8.98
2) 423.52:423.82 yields 8.23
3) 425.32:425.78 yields 8.31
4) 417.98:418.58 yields 8.09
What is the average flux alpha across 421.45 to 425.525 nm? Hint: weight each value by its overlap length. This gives 8.64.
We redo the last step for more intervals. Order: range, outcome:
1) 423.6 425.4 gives 9.16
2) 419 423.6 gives 8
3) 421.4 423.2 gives 8.06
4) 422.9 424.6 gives 8.83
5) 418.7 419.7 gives 8.69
